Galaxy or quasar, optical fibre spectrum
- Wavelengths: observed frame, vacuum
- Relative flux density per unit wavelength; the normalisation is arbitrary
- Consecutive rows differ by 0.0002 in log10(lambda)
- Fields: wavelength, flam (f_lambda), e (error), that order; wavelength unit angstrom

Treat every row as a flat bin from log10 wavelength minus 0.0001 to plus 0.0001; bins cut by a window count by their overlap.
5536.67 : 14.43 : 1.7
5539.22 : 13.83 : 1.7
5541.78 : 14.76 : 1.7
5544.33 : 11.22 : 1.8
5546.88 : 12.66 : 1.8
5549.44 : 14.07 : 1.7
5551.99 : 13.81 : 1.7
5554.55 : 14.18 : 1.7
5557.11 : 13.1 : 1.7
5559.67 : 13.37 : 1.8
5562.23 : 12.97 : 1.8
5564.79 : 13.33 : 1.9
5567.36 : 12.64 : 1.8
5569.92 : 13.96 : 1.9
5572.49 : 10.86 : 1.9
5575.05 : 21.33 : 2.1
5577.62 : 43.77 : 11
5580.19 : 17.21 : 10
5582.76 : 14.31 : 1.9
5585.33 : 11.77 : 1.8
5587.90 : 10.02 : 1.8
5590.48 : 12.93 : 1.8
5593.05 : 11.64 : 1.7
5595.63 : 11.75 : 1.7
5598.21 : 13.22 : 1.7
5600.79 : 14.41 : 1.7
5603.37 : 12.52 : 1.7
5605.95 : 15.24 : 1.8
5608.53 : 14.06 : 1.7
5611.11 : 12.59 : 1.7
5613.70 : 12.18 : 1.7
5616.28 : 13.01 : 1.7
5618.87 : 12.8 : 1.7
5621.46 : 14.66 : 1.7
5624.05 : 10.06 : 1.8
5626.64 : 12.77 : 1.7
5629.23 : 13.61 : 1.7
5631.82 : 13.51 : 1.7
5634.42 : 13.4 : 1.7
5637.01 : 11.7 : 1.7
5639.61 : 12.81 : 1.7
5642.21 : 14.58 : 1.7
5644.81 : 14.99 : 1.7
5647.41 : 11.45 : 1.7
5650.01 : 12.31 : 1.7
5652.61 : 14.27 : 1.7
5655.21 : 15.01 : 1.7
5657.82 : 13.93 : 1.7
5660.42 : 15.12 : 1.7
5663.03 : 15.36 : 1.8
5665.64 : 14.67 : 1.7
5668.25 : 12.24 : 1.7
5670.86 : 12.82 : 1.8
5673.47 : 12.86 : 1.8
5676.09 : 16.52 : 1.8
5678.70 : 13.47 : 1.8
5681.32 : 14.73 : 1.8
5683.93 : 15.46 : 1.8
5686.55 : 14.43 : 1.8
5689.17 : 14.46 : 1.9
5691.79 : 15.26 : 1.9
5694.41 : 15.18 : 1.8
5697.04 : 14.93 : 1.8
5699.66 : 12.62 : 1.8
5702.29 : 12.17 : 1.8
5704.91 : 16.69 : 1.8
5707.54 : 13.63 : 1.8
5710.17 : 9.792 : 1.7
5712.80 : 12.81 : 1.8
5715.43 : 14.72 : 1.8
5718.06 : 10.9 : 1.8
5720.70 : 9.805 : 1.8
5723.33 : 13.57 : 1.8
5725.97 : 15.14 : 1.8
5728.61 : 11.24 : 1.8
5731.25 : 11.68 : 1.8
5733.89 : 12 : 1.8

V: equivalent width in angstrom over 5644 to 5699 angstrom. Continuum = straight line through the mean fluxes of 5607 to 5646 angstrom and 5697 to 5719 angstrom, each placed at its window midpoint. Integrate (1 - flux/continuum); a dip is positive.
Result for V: -4.8 angstrom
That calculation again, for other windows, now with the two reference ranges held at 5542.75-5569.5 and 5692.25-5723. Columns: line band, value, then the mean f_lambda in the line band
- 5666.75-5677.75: -0.42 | 13.6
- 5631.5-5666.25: -1.73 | 13.8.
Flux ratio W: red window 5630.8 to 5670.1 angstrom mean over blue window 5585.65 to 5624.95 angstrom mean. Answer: 1.1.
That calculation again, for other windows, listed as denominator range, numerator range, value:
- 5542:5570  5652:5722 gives 1.05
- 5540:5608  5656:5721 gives 0.95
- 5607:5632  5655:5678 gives 1.10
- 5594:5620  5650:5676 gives 1.07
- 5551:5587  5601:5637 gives 0.81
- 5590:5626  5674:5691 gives 1.14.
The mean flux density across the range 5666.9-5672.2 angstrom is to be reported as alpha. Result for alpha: 12.6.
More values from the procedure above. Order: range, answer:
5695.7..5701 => 13.8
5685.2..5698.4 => 14.8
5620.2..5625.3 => 12.4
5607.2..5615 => 13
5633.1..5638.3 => 12.6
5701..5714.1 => 13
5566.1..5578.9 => 20.5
